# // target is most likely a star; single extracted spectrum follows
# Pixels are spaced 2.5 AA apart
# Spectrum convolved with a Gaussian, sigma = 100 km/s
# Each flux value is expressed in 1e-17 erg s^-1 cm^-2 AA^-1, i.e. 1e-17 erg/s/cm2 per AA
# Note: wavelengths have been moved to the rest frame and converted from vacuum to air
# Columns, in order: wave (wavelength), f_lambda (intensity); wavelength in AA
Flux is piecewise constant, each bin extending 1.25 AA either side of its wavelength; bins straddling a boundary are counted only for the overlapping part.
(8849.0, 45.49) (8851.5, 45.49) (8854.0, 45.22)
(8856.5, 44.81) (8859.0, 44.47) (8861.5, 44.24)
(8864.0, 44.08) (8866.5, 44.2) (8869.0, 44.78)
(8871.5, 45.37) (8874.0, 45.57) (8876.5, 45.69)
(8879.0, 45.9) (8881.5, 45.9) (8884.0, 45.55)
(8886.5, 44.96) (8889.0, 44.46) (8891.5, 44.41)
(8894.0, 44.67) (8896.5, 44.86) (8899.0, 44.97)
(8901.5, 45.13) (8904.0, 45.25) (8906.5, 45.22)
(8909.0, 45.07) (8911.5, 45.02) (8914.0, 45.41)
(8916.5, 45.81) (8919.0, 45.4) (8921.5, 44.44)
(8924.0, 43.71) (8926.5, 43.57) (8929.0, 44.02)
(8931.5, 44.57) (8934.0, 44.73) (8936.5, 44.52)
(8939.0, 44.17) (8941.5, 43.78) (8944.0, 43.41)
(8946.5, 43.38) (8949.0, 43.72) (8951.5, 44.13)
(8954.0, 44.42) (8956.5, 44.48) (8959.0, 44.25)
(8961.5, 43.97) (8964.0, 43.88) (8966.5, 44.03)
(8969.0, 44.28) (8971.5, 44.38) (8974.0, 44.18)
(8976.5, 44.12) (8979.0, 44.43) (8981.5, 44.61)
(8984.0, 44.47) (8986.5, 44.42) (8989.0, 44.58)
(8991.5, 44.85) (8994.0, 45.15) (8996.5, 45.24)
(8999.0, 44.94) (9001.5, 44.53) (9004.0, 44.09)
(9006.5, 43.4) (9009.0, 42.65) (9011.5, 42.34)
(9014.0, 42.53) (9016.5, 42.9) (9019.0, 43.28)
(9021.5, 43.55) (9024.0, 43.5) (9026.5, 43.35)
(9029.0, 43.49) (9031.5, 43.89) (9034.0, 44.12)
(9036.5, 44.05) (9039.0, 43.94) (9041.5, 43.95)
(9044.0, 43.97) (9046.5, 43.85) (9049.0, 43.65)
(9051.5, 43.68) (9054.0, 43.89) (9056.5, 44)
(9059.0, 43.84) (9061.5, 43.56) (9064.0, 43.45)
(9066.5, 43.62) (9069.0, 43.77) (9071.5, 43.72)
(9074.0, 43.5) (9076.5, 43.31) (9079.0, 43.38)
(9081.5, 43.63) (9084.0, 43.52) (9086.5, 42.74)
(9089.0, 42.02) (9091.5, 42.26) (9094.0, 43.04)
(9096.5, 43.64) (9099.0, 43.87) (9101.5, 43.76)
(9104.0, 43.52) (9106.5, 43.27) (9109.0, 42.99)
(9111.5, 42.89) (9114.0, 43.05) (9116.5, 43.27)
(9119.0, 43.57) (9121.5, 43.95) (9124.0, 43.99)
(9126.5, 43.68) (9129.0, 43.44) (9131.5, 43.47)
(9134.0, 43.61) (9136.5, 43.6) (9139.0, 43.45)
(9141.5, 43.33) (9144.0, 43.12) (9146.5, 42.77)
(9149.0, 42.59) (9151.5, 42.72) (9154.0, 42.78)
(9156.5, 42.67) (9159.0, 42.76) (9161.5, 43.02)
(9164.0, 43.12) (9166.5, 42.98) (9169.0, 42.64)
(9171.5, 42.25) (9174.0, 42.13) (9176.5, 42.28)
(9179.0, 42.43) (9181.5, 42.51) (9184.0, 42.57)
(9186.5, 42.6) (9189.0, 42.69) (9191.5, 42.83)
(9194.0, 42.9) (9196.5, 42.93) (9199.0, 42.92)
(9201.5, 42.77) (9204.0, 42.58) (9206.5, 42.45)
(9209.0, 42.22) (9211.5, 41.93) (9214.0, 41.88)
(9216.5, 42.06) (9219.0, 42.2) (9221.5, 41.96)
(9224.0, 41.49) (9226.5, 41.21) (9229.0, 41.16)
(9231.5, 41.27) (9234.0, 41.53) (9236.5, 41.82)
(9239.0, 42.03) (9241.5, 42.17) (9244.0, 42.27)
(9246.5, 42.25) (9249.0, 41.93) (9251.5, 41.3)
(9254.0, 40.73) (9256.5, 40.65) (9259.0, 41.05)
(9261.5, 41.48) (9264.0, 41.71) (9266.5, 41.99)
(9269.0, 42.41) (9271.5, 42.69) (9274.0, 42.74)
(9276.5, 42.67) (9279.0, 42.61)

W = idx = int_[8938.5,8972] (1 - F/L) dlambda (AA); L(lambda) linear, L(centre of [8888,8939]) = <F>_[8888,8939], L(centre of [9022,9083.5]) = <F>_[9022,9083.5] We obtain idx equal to 0.3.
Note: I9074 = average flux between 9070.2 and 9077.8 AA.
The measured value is 43.5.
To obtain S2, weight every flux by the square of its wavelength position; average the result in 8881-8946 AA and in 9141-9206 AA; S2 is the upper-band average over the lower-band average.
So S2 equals 1.0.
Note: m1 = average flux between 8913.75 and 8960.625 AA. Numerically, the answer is 44.3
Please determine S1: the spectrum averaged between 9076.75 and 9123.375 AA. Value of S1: 43.3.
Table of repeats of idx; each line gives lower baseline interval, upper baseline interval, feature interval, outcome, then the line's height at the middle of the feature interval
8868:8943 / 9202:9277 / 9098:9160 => -0.6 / 42.9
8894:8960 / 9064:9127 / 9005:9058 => 0.3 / 43.8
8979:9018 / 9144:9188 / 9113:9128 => -0.2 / 43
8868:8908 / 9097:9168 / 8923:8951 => 0.5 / 44.8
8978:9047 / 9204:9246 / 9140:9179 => -0.2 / 42.5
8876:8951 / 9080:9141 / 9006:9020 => 0.4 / 44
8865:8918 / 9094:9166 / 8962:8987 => 0.1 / 44.5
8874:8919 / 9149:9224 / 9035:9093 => 0.2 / 43.7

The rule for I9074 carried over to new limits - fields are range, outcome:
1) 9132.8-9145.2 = 43.4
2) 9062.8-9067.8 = 43.5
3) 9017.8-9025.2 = 43.4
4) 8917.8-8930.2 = 44.2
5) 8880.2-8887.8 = 45.5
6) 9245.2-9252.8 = 41.8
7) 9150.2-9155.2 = 42.7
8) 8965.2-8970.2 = 44.2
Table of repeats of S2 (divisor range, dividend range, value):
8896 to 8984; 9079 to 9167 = 1.01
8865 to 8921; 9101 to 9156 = 1.01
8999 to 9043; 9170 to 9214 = 1.01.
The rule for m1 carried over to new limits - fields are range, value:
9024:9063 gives 43.8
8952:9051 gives 44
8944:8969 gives 44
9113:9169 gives 43.2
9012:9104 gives 43.5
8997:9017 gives 43.5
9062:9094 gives 43.2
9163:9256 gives 42.2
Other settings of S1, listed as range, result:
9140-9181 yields 42.7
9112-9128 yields 43.6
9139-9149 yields 43.1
